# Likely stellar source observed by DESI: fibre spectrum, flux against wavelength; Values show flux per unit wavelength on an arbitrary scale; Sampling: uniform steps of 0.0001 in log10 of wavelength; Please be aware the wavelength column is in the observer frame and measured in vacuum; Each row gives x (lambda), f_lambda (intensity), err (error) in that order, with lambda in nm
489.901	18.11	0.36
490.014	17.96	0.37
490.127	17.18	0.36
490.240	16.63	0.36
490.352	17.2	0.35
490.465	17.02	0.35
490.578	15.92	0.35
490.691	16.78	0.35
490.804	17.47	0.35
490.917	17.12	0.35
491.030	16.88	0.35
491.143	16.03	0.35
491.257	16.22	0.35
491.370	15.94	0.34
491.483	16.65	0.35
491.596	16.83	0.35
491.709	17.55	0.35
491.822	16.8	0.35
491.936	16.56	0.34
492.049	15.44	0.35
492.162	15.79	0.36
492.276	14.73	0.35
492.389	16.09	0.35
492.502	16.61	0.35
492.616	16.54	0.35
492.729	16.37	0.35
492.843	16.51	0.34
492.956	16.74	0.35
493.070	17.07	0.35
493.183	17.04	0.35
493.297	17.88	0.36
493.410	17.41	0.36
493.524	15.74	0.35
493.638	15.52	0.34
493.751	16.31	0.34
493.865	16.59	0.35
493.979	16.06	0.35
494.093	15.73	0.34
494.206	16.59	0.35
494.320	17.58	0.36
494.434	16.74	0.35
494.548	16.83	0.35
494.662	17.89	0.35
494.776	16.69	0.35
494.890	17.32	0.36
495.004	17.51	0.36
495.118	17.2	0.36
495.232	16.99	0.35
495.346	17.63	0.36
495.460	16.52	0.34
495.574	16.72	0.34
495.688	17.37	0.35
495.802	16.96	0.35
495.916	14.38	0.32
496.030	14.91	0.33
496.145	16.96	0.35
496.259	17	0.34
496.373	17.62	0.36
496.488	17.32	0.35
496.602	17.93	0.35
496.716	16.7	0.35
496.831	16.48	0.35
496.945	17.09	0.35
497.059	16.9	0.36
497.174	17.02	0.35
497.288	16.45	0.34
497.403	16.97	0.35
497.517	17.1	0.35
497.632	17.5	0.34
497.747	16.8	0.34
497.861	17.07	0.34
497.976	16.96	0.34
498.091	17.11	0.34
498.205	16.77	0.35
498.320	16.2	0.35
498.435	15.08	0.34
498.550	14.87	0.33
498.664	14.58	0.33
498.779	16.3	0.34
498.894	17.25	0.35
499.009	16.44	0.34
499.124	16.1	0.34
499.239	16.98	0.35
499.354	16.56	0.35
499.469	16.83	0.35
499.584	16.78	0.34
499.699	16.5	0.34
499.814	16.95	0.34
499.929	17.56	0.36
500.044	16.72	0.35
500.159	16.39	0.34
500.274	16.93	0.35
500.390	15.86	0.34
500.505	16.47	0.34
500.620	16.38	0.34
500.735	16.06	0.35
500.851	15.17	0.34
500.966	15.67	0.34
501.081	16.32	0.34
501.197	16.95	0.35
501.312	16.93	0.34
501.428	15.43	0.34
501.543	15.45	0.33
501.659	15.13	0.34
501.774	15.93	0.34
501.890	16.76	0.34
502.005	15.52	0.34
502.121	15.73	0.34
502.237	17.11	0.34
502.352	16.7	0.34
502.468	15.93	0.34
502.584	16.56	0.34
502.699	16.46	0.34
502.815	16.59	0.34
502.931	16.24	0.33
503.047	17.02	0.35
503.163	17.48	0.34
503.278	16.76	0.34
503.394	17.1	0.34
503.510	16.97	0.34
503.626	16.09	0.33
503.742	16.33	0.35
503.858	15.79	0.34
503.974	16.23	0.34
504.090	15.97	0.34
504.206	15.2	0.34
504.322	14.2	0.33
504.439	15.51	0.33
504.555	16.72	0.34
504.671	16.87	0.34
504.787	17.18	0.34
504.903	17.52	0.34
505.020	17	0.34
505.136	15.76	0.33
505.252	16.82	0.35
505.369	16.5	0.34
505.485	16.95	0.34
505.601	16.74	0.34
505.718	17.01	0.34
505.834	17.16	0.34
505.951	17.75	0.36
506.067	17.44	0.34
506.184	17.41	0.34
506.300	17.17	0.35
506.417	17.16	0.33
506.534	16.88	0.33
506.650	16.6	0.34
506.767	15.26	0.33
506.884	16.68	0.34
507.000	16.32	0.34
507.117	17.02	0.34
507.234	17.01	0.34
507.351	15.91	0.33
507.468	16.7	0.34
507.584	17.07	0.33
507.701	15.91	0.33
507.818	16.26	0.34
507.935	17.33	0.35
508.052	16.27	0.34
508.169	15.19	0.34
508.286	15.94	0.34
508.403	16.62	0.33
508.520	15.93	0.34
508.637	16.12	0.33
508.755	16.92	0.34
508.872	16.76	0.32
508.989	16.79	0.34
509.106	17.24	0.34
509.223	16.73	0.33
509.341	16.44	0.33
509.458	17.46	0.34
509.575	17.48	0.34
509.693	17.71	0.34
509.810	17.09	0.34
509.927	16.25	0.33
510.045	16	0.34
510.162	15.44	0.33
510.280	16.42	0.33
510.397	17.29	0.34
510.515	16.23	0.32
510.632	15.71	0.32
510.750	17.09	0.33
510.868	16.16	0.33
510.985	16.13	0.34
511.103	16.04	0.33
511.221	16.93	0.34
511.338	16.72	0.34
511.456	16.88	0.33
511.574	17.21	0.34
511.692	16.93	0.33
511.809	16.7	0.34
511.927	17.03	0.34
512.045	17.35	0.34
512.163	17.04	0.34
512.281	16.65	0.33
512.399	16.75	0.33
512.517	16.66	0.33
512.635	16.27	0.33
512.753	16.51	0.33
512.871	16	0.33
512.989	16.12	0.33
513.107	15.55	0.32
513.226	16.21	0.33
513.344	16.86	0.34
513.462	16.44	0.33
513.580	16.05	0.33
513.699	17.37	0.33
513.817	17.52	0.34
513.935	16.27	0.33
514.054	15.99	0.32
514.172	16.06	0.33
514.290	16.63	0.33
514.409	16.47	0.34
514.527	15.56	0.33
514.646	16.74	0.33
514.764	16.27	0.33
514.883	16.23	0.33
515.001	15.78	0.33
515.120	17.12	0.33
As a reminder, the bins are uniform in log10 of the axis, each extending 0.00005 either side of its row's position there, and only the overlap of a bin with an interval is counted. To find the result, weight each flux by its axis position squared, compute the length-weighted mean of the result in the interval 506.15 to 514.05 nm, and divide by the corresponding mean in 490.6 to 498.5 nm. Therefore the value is 1.1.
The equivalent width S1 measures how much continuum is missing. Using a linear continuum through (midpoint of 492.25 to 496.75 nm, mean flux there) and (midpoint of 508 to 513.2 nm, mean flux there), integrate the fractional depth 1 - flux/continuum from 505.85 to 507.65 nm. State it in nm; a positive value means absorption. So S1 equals -0.03 nm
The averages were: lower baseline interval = 16.7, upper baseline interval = 16.6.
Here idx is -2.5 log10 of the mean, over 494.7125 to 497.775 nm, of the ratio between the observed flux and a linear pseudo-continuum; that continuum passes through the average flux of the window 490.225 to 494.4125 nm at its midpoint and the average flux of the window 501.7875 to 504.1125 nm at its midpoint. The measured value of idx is -0.02 mag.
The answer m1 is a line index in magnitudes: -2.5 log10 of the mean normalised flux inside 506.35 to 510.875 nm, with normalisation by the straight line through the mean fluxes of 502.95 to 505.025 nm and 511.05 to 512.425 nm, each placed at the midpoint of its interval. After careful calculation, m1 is 0.01 mag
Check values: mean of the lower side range 16.4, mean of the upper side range 16.9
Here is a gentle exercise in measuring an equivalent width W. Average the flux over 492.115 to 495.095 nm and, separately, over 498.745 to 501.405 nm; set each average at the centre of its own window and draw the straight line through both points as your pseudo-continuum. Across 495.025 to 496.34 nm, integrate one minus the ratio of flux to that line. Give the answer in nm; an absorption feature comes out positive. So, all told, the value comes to -0.01 nm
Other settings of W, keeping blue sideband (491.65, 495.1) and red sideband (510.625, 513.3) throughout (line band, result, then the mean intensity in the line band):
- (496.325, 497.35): -0.028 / 17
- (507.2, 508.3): 0.014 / 16.4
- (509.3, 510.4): -0.011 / 16.7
